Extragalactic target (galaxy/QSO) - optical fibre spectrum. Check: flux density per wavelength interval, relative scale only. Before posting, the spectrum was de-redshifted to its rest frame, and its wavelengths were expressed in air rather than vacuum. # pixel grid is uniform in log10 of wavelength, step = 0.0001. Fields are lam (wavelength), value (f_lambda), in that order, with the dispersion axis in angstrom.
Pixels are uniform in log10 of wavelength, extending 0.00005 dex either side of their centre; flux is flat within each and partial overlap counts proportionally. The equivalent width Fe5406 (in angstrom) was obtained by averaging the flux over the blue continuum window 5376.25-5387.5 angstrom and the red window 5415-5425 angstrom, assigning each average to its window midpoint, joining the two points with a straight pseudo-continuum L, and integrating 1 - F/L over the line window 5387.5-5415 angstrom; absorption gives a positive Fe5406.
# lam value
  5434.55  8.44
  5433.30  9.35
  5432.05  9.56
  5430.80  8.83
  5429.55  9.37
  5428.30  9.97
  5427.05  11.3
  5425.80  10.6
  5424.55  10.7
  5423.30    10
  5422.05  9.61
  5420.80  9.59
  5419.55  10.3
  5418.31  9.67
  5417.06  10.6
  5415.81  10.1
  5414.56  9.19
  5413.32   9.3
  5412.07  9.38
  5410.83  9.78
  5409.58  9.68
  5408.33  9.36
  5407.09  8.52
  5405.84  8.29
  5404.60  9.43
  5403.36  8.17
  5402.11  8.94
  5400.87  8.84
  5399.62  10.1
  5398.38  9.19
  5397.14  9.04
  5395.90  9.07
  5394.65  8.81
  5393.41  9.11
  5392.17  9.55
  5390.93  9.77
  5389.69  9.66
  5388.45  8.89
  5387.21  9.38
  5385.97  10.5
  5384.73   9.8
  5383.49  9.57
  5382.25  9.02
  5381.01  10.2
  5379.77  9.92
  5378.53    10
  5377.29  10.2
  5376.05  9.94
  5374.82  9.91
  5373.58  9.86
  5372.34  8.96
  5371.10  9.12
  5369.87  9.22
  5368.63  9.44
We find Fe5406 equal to 2.10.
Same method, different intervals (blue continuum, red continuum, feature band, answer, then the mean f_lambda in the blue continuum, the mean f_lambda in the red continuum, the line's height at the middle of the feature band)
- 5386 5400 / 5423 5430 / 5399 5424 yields 1.19 angstrom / 9.37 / 10.4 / 9.91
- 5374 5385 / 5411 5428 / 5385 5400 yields 0.72 angstrom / 9.84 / 10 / 9.9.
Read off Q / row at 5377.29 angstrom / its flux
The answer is 10.2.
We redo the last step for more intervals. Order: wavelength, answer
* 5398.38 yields 9.19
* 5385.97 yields 10.5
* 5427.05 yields 11.3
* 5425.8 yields 10.6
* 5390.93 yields 9.77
